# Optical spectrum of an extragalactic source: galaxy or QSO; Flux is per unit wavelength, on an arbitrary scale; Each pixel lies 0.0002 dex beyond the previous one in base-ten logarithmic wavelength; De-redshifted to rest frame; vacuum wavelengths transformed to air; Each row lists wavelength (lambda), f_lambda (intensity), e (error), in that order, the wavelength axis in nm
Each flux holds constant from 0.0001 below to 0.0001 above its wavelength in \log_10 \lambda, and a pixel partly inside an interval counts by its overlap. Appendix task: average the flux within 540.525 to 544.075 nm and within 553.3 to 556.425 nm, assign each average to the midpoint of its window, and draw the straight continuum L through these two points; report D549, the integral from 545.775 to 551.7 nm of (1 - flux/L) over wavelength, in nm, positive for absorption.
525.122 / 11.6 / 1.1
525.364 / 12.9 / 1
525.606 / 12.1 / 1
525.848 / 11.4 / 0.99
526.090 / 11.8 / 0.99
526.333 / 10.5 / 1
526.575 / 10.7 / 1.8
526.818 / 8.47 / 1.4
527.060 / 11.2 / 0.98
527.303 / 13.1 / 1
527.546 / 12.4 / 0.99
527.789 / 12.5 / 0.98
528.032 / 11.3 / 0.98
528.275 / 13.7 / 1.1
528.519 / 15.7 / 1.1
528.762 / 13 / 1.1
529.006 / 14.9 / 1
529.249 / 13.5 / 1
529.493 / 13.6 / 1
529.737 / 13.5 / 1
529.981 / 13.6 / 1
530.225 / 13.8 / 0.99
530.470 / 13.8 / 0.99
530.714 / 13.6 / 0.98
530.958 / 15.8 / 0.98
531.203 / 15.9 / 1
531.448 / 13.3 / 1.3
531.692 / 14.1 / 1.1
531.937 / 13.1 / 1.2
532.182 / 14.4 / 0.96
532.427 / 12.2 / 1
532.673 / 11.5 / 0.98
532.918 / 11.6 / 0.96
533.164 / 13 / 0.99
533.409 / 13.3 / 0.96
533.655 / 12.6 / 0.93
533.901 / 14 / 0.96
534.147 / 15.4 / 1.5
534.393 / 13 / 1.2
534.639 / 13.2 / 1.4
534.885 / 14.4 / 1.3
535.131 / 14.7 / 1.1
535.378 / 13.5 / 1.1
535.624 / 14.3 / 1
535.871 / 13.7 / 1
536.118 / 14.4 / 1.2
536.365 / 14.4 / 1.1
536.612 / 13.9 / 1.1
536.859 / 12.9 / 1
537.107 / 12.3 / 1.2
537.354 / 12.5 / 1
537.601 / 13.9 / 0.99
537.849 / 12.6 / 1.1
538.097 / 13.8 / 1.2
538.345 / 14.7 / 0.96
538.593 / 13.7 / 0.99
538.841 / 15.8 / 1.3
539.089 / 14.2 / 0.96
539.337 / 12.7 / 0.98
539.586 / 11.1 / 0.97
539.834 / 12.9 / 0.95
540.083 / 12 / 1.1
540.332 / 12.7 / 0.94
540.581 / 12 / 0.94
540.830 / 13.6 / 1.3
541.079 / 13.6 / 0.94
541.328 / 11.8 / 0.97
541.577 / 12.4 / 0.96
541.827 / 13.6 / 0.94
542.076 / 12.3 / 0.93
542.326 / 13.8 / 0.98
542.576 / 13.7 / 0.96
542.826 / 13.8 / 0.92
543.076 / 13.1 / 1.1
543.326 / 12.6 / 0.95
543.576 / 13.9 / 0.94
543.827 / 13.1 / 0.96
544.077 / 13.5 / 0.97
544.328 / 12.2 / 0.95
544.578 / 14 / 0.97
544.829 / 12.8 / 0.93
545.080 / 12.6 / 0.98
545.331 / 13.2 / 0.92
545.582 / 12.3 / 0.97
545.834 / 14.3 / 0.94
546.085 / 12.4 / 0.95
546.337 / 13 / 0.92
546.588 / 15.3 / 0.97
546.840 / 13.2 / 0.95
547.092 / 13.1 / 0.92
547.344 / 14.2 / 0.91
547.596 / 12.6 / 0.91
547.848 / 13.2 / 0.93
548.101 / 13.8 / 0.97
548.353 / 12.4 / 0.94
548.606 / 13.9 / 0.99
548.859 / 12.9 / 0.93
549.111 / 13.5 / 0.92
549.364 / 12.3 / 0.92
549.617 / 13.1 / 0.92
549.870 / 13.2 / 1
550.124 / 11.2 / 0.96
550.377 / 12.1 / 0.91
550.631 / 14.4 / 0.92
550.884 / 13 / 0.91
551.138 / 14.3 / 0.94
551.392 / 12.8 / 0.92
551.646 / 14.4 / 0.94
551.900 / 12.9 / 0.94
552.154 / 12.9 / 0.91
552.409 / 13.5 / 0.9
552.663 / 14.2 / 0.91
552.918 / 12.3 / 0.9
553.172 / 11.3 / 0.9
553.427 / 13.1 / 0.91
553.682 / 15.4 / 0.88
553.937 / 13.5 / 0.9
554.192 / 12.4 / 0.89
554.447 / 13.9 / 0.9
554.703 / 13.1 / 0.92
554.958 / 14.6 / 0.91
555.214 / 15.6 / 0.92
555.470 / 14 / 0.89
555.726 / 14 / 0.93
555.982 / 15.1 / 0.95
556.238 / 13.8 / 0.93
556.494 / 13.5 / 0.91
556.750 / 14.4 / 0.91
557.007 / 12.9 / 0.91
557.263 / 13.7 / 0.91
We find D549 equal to 0.15 nm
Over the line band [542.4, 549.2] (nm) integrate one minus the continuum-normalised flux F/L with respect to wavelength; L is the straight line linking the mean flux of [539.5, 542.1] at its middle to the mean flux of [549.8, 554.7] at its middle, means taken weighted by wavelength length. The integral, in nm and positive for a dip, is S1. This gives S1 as -0.231 nm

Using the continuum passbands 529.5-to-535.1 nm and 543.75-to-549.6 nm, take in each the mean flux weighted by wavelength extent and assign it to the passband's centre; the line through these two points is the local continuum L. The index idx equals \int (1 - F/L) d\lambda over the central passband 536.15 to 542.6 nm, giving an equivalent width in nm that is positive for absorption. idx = 0.11 nm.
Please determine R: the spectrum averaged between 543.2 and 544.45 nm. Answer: 13.1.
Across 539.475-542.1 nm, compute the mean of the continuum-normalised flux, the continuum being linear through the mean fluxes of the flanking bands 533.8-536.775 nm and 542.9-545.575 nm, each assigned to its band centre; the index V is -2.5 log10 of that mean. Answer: 0.07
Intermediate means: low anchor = 14.1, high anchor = 13.1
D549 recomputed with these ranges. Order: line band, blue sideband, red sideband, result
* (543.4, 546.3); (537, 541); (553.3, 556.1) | 0.084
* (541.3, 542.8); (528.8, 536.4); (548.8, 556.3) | 0.058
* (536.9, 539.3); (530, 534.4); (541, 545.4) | -0.059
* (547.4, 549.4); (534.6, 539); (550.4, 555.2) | 0.062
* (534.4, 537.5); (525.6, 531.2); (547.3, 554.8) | -0.165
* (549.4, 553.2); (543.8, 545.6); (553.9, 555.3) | 0.135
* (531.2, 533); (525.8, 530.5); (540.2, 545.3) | -0.055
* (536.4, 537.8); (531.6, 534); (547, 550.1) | -0.017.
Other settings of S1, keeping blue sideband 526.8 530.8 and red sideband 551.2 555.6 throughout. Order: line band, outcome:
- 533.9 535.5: -0.09 nm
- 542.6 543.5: 0.01 nm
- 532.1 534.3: 0.02 nm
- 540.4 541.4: 0.04 nm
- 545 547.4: 0.01 nm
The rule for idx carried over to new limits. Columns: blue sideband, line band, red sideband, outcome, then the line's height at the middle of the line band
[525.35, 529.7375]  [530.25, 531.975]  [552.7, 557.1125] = -0.232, 12.6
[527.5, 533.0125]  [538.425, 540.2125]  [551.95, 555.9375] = 0.043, 13.6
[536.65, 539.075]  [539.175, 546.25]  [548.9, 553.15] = 0.254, 13.4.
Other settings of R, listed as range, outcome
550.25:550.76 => 13.3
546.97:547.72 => 13.3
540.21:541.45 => 12.7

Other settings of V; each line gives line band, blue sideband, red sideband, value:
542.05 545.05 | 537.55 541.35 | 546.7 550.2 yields -0.01 mag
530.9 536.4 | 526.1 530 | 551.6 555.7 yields -0.08 mag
